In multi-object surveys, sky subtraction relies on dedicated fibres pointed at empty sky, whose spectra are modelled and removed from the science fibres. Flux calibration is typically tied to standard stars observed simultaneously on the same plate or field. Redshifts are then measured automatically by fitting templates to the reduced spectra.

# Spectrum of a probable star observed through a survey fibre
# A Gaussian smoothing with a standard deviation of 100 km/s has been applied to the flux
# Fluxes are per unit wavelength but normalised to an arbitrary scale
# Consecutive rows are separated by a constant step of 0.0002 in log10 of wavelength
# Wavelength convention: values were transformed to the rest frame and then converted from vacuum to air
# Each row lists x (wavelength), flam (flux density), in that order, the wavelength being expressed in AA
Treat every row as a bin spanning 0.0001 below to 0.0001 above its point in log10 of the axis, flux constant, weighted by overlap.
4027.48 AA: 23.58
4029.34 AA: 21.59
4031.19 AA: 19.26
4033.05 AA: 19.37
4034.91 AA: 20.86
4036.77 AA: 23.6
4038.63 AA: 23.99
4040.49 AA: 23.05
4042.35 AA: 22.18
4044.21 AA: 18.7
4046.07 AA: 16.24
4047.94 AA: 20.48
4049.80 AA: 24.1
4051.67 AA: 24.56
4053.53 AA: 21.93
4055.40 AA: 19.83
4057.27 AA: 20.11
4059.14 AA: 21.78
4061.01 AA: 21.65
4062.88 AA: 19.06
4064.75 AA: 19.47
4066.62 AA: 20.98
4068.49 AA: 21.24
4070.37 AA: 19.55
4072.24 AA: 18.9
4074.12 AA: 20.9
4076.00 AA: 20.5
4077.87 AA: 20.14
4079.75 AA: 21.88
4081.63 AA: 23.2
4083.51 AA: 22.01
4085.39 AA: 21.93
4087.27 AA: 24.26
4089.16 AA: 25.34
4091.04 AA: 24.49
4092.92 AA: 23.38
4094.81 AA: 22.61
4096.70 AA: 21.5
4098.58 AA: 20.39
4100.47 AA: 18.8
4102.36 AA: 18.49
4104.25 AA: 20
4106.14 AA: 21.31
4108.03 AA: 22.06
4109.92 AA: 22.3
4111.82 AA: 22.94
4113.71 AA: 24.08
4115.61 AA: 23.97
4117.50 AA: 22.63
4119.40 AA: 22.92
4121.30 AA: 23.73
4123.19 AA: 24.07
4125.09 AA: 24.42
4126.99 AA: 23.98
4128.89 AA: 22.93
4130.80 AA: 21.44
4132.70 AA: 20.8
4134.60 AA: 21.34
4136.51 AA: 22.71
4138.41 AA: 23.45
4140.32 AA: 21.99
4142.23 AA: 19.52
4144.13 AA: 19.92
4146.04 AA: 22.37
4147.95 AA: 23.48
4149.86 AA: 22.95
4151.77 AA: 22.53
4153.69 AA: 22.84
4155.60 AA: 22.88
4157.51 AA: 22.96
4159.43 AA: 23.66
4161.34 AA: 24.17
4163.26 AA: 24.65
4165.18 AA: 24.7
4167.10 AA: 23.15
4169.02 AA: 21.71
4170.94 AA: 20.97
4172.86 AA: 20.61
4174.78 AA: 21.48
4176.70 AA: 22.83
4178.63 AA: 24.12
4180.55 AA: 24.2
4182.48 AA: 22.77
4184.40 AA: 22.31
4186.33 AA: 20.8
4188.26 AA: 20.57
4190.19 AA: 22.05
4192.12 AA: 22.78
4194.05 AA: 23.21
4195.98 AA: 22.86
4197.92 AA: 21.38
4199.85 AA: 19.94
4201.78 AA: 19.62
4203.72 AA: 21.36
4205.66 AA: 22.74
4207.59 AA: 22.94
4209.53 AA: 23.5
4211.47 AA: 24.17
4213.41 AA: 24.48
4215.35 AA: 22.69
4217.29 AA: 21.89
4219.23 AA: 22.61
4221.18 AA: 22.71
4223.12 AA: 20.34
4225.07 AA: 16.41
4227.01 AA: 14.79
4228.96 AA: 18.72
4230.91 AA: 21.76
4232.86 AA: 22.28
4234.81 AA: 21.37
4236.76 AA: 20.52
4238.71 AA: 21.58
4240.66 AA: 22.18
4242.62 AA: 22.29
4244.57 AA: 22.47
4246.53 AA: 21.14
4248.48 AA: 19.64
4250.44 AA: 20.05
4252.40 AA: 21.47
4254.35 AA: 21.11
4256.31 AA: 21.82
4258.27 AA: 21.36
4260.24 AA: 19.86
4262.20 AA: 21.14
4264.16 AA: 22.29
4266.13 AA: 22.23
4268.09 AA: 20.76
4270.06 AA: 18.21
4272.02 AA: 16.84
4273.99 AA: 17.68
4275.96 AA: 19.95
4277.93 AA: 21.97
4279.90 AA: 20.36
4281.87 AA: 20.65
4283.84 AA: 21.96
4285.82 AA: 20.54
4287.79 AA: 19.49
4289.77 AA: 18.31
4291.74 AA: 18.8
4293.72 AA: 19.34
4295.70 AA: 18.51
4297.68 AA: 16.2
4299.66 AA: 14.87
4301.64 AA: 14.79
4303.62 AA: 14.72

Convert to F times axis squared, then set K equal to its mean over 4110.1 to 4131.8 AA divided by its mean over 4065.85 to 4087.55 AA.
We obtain 1.1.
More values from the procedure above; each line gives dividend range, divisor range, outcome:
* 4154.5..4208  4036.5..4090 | 1.11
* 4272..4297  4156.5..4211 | 0.92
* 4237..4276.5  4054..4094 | 1.05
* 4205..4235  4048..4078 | 1.11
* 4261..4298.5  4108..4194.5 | 0.93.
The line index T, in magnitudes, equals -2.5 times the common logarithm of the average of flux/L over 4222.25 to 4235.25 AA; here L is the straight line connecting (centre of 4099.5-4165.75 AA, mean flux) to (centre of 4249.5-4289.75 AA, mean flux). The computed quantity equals 0.09 mag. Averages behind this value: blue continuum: 22.5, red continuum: 20.4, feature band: 19.3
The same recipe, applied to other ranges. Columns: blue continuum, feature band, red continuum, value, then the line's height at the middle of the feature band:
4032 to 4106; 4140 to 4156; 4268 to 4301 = -0.08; 20.5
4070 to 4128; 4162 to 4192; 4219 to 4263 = -0.05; 21.4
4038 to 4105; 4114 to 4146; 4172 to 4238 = -0.05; 21.5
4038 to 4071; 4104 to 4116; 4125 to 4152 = -0.03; 21.8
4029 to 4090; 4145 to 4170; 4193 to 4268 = -0.09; 21.3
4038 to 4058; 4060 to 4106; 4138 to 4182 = 0.02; 21.8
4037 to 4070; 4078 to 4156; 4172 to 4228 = -0.05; 21.4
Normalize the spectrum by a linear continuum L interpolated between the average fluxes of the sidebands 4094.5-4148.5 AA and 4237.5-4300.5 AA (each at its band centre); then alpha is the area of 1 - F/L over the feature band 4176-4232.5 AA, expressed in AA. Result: -2.0 AA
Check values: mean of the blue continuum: 22.1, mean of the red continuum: 20.2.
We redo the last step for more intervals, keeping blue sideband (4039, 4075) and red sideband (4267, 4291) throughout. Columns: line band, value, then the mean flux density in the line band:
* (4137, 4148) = -0.7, 21.7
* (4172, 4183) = -1.3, 22.7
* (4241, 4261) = -1.3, 21.2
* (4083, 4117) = -2.7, 22.2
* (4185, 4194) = -0.7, 21.7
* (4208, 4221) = -2.0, 23.2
